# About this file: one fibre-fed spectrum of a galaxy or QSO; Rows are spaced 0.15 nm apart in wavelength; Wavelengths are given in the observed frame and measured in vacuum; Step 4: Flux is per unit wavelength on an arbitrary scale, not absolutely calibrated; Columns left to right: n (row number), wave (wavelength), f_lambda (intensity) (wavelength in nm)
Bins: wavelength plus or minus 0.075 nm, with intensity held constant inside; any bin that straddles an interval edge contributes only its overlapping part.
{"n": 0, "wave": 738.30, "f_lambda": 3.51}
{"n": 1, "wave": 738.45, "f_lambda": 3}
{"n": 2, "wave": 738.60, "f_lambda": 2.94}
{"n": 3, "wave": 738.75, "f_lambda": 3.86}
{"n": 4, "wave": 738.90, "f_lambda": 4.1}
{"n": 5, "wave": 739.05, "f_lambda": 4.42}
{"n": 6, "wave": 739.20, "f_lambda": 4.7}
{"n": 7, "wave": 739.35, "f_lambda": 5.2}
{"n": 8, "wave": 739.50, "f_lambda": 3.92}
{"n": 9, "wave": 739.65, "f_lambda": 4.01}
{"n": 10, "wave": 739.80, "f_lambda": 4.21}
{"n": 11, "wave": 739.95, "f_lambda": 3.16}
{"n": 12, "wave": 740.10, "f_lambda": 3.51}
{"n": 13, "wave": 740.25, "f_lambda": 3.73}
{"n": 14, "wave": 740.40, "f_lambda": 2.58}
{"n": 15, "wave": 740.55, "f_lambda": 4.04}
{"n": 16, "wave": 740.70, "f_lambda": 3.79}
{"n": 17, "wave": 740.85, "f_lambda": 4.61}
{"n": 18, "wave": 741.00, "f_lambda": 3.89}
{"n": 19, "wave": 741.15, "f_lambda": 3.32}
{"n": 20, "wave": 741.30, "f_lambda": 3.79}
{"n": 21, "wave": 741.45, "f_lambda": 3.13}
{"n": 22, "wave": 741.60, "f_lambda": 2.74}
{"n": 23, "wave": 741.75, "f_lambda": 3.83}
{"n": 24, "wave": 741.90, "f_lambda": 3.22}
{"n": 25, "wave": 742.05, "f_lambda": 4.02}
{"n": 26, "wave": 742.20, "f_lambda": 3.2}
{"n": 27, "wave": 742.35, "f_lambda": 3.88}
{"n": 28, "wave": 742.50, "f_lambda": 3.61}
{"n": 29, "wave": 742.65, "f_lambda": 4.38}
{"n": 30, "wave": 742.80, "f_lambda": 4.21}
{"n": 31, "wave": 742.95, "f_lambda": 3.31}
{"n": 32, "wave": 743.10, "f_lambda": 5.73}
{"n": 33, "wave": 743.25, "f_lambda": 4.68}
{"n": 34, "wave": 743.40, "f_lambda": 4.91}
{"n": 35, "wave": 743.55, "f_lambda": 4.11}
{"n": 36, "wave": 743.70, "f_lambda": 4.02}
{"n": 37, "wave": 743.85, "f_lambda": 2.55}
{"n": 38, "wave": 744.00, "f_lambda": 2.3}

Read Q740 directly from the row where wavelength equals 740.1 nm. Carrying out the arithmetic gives 3.51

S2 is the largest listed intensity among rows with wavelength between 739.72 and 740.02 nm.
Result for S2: 4.21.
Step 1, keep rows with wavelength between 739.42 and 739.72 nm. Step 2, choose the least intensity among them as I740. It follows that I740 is 3.92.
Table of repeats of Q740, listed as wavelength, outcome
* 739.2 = 4.7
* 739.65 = 4.01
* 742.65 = 4.38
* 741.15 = 3.32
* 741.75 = 3.83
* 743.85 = 2.55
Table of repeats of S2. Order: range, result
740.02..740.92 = 4.61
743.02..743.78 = 5.73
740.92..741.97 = 3.89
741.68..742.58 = 4.02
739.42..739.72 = 4.01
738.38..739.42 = 5.2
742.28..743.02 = 4.38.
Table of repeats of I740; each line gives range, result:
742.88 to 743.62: 3.31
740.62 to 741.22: 3.32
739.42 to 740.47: 2.58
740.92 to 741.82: 2.74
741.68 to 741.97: 3.22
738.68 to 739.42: 3.86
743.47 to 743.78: 4.02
